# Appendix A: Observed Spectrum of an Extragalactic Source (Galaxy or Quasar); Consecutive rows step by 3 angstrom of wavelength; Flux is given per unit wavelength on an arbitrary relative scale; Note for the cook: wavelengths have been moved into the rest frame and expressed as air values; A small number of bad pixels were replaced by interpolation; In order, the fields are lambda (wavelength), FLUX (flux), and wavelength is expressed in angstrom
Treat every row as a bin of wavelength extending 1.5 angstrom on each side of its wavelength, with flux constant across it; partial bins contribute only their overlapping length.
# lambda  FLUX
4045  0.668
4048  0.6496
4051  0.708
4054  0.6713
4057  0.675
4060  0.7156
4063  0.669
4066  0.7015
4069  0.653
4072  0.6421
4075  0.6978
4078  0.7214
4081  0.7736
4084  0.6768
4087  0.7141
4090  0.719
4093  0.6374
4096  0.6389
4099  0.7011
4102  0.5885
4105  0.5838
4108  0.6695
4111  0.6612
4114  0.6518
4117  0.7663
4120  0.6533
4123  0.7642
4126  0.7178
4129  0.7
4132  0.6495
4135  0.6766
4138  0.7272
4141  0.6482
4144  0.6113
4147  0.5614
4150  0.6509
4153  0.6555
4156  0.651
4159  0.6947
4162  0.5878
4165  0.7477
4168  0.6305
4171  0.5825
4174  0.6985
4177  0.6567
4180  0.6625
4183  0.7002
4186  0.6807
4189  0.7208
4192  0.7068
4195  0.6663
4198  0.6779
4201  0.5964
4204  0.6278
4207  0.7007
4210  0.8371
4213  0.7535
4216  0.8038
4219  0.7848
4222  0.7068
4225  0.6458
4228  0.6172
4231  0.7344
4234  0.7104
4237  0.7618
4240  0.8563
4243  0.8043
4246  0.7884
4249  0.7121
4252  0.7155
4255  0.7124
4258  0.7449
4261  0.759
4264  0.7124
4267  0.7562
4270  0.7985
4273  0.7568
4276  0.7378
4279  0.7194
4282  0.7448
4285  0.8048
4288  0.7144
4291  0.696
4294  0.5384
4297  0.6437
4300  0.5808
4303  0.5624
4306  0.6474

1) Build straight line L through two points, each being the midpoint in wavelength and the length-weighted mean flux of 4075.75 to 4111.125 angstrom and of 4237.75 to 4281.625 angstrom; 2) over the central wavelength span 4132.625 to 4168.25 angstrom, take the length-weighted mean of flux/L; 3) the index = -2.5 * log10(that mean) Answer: 0.08 mag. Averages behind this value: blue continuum 0.675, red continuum 0.755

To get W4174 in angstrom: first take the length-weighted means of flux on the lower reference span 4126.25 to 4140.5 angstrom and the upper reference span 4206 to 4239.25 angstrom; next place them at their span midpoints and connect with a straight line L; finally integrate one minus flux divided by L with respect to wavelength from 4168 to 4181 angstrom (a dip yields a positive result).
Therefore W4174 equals 1.15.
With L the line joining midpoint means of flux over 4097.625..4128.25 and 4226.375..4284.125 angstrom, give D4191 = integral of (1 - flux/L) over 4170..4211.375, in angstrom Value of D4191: 1.94 angstrom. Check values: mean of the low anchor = 0.676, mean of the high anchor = 0.745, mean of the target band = 0.68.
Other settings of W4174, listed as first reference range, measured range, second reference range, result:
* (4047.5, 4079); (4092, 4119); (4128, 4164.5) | 0.5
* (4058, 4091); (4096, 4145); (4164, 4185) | 0.8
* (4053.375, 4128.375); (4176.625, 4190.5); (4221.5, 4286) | 0.6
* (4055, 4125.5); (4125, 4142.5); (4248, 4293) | 0.2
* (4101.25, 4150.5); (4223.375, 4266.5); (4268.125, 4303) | -2.8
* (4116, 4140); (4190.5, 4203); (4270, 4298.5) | 0.8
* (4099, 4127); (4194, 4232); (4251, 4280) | 0.8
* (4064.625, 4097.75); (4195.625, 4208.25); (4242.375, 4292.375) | 1.3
